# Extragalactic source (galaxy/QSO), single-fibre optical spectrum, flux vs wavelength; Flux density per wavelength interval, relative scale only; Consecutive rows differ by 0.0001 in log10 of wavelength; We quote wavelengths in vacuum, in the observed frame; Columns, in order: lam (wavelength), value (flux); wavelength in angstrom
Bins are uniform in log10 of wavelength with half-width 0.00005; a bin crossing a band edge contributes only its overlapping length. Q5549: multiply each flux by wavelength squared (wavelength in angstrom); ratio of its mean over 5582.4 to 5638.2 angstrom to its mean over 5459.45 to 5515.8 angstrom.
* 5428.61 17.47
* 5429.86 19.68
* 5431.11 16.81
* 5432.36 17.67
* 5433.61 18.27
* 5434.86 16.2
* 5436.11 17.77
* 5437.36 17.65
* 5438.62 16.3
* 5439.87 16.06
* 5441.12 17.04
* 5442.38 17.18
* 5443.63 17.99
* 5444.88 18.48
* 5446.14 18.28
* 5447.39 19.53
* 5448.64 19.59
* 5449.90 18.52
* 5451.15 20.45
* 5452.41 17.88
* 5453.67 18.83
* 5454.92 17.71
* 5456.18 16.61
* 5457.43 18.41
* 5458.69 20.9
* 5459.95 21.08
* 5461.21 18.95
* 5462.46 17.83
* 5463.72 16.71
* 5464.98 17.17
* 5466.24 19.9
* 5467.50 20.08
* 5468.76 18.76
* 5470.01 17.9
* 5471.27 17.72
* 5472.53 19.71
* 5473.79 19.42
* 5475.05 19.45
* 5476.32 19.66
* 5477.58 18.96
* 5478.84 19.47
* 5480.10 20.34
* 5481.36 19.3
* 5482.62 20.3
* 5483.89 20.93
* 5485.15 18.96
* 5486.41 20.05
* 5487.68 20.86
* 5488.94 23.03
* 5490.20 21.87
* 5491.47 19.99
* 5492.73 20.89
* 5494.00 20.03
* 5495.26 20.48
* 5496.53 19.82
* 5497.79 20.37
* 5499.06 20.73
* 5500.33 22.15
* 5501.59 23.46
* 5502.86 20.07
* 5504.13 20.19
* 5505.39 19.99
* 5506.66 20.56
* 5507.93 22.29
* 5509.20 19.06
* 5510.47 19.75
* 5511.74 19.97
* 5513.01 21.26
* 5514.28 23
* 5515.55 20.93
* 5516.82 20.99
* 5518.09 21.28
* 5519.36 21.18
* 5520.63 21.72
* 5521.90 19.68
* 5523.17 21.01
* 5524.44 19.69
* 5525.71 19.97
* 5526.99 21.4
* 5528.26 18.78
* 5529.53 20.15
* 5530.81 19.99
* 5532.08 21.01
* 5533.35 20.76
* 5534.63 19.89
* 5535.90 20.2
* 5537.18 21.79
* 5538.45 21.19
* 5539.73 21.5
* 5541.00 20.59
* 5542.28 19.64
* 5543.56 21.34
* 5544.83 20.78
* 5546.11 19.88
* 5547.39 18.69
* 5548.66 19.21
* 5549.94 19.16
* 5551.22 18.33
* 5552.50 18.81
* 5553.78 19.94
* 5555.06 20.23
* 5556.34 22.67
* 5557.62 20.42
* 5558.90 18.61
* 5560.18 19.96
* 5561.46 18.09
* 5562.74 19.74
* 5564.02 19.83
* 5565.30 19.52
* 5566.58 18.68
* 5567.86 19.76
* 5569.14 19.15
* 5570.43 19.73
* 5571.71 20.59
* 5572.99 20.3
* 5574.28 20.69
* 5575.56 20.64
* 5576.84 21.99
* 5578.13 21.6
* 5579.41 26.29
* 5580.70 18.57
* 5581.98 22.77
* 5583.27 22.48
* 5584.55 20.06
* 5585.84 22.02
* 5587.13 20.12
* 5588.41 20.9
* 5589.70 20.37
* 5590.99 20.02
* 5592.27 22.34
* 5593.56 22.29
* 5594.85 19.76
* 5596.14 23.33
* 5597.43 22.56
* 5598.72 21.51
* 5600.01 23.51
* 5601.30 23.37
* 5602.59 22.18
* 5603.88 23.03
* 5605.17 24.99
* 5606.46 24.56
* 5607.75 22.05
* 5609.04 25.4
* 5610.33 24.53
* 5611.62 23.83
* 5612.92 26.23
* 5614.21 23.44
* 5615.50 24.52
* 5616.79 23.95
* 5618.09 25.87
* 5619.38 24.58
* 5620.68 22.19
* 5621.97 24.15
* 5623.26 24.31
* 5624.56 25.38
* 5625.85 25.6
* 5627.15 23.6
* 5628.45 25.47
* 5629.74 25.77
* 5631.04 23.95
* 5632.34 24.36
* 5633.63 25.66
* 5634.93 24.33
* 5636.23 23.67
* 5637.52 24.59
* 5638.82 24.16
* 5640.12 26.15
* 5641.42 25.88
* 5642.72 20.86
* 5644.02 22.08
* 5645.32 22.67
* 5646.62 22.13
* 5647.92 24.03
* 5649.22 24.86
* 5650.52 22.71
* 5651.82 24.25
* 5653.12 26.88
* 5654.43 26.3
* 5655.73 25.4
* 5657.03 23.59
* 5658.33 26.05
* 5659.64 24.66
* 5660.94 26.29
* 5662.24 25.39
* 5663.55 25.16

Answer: 1.22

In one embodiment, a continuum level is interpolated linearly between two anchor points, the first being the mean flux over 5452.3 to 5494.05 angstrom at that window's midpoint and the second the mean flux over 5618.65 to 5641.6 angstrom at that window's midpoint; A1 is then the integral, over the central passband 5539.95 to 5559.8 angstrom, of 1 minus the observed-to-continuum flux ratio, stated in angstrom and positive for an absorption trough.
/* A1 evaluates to 1.8 angstrom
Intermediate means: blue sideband 19.4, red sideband 24.6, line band 19.9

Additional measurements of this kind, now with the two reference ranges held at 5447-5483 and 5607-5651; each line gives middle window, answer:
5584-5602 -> 1.15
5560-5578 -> 1.90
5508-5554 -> 1.54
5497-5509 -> -0.47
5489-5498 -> -0.34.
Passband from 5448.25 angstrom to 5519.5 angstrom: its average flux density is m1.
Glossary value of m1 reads 19.9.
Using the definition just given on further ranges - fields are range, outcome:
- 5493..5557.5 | 20.5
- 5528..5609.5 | 20.9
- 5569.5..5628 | 22.7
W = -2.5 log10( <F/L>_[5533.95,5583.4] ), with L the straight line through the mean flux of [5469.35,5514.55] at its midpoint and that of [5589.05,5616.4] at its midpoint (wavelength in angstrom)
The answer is 0.08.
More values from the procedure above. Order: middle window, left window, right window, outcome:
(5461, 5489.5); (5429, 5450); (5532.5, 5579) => -0.05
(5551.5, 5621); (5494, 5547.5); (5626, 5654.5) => 0.05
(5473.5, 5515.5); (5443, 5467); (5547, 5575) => -0.08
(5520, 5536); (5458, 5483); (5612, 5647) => 0.04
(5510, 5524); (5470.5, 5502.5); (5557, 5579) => -0.04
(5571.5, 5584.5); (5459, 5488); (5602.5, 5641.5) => 0.07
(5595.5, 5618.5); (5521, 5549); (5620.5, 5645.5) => -0.02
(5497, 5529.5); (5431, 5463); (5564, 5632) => -0.04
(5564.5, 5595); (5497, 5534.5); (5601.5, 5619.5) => 0.11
